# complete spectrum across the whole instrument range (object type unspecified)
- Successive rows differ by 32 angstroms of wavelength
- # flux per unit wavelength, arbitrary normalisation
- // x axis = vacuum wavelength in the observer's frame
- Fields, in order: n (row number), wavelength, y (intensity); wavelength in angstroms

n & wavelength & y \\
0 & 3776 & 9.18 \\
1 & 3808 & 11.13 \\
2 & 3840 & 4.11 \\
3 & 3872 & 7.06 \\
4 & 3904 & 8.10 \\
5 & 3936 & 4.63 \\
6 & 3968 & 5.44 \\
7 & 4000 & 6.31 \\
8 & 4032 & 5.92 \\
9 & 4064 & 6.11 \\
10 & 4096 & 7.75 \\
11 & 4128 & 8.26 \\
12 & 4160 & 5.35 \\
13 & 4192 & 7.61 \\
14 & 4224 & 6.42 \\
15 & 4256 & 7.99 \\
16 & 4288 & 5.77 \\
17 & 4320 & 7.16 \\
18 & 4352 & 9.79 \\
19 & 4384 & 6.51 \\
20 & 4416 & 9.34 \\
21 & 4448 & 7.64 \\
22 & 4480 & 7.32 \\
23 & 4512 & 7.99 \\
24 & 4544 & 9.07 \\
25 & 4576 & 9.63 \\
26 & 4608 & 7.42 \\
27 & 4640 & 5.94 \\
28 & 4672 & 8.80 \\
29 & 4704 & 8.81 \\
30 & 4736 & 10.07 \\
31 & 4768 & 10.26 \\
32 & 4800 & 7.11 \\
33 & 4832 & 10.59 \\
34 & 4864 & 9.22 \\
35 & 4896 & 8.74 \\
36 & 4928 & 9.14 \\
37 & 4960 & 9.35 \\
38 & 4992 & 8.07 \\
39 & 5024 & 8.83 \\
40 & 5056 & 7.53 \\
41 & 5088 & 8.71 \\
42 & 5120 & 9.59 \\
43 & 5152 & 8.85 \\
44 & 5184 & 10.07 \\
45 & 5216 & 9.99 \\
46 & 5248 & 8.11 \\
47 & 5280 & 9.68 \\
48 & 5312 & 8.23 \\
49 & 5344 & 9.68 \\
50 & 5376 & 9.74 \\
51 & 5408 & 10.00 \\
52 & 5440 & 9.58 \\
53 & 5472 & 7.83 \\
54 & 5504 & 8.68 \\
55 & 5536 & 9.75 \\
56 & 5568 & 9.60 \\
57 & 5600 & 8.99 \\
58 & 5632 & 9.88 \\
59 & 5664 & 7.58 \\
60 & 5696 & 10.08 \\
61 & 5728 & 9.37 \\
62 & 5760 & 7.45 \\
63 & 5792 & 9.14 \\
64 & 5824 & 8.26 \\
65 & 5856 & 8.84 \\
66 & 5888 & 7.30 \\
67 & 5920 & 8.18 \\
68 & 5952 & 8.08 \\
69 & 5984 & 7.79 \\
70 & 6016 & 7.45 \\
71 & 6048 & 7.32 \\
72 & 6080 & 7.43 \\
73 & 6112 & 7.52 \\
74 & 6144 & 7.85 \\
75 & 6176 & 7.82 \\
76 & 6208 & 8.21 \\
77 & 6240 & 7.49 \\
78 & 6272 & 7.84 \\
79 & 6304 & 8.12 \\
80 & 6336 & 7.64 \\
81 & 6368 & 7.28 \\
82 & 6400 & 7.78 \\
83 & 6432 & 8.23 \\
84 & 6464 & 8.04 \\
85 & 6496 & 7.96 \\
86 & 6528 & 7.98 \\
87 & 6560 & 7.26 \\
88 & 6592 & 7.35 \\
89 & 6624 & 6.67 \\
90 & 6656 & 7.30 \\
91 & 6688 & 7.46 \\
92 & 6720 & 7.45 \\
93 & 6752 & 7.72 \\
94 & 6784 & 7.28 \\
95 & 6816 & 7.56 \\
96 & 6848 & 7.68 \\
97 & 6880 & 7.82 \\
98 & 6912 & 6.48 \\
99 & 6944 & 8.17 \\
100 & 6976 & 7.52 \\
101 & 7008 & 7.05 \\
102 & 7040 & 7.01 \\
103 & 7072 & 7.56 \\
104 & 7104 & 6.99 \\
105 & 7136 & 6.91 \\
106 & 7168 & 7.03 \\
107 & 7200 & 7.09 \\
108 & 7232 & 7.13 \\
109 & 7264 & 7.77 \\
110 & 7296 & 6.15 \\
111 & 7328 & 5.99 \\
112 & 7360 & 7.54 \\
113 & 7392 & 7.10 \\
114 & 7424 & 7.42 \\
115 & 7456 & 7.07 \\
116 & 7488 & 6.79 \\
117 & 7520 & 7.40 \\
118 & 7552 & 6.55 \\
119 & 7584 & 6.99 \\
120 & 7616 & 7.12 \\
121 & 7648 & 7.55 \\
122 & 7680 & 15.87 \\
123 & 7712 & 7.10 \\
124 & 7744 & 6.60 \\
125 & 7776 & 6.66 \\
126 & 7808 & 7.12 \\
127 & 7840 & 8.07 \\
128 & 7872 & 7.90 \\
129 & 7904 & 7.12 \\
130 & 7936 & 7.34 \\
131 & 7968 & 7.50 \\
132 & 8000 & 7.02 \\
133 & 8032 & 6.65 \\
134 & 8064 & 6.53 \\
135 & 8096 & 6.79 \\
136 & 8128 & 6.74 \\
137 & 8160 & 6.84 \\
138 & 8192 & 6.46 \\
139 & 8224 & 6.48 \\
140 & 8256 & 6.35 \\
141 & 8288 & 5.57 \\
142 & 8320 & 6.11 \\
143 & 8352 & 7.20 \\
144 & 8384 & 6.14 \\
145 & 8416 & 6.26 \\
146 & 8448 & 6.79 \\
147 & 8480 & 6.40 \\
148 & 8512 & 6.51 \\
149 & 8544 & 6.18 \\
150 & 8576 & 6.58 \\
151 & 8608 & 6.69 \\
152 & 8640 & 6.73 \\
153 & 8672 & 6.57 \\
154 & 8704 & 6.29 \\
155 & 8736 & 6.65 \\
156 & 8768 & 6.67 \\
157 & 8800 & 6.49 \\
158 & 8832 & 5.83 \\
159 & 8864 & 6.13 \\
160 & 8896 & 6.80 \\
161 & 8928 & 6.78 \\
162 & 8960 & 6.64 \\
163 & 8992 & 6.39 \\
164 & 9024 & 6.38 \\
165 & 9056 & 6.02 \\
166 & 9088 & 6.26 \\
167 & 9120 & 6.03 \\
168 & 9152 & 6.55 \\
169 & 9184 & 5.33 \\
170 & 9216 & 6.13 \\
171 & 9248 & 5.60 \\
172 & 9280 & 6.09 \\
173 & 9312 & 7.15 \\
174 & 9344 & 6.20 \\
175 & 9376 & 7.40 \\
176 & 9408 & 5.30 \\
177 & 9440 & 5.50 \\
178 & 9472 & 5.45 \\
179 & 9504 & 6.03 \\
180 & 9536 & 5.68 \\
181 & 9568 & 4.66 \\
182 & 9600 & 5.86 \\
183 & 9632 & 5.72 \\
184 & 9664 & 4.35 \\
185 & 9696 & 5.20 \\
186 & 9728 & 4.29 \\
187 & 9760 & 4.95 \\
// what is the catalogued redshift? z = 0.168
